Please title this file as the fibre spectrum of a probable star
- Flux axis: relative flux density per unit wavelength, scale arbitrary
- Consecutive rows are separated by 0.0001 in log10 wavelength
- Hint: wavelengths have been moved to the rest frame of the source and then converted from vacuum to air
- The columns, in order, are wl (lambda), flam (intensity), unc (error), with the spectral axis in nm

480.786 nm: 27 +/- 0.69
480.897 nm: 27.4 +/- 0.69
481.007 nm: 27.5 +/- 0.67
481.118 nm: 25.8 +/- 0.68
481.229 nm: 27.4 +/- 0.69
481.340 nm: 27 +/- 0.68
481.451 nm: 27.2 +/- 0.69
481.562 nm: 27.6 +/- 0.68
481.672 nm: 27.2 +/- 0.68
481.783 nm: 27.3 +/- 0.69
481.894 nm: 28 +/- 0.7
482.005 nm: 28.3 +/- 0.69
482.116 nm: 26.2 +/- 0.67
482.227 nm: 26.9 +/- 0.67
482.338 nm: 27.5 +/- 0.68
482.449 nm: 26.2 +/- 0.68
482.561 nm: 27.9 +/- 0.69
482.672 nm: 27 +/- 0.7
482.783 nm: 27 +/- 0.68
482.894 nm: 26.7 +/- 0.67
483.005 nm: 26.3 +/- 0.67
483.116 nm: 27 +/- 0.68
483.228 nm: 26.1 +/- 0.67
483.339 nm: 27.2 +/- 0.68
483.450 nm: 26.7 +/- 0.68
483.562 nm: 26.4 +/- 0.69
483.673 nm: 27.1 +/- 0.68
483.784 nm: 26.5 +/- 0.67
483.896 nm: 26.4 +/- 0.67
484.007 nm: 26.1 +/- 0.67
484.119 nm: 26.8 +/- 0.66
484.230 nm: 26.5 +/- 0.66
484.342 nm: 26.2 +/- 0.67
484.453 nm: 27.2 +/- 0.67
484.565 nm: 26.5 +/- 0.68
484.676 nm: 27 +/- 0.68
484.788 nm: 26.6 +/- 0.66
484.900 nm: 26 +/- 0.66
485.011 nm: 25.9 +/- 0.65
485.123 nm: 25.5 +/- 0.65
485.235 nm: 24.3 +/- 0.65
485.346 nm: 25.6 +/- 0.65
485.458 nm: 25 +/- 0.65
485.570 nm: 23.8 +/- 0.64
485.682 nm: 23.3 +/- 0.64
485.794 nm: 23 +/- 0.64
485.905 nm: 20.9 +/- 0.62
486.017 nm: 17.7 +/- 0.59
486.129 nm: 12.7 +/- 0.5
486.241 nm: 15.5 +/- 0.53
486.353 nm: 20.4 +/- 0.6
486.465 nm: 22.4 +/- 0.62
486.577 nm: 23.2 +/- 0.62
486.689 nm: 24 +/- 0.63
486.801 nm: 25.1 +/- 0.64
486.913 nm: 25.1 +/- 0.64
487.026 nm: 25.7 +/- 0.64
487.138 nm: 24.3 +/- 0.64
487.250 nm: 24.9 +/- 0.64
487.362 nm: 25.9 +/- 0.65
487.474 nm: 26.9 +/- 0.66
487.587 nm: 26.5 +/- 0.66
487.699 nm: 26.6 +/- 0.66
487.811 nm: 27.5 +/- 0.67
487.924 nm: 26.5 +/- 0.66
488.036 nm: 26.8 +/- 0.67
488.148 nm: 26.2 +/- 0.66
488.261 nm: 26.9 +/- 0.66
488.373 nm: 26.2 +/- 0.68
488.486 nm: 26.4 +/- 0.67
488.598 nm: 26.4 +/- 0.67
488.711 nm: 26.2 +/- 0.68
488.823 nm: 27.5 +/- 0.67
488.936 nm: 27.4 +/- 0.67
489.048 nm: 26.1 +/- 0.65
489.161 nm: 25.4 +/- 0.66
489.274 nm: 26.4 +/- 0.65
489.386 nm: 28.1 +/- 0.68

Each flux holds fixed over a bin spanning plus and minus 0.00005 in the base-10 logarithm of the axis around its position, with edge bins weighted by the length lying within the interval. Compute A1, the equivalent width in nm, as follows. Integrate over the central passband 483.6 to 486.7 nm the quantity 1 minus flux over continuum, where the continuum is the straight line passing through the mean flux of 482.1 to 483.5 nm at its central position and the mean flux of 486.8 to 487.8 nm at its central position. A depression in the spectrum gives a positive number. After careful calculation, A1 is 0.27 nm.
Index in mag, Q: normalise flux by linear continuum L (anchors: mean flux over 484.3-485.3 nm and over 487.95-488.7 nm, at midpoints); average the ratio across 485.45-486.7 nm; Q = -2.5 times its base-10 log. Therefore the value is 0.26 mag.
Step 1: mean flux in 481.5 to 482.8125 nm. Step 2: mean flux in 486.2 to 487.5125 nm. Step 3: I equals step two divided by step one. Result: 0.87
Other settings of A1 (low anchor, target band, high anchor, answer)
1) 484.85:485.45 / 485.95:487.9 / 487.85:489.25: 0.21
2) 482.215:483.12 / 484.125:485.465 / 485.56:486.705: -0.19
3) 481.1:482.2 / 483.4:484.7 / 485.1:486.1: -0.11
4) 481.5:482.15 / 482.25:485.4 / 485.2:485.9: -0.11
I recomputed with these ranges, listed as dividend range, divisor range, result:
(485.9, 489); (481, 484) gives 0.91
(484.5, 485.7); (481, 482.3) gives 0.94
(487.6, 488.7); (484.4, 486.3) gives 1.14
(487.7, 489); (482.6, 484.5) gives 1.00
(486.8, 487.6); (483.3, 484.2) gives 0.96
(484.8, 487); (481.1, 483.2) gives 0.84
